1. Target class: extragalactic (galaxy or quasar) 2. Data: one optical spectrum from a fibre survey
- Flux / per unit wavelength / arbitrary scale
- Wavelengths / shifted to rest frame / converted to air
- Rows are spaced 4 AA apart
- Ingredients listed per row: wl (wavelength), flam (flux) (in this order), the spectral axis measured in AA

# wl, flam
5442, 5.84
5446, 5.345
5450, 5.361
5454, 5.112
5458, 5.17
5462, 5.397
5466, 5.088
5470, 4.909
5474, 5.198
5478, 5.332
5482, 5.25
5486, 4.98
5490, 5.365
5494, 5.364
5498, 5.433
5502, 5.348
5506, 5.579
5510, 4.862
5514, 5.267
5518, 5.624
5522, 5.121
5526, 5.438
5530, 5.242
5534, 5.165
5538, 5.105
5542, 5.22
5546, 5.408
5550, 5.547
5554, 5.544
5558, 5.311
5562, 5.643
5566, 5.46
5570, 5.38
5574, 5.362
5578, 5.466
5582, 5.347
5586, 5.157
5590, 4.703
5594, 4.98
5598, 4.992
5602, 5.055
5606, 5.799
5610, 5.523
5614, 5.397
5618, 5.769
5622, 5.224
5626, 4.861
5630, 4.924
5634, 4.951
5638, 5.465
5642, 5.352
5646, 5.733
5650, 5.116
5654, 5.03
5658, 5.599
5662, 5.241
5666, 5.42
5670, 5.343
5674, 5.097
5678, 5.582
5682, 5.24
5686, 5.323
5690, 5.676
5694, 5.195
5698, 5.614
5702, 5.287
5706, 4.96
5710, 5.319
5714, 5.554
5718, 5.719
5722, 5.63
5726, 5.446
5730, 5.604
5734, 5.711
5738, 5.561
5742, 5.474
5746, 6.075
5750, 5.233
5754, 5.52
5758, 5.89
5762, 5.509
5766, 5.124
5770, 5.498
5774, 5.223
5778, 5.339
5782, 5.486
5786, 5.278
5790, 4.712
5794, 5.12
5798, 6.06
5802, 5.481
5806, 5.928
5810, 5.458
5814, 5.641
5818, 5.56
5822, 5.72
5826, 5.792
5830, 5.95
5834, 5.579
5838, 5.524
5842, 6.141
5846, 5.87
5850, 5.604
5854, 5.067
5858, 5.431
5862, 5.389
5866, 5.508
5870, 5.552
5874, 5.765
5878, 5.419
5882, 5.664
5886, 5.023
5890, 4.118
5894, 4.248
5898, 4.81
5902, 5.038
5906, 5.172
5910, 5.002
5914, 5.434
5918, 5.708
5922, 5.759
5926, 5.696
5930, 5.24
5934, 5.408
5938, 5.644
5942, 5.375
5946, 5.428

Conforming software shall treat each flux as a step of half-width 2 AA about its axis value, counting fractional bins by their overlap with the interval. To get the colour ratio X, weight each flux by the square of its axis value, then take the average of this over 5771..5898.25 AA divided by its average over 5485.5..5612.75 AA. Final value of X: 1.13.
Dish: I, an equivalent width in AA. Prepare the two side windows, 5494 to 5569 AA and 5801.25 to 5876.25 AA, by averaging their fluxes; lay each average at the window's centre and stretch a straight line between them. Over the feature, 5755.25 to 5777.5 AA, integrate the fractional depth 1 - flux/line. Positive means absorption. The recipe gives 0.5 AA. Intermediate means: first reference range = 5.35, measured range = 5.44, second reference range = 5.63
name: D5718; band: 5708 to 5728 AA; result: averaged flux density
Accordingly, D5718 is 5.53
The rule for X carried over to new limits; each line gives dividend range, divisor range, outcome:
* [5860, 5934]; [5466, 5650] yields 1.12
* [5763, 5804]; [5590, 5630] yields 1.08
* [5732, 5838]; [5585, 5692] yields 1.10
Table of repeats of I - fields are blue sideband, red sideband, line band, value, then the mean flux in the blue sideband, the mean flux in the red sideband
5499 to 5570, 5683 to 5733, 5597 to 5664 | 1.3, 5.35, 5.45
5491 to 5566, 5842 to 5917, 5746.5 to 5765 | -0.9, 5.35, 5.26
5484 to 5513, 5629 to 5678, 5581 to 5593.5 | 0.6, 5.28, 5.29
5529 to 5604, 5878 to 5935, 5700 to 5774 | -4.0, 5.27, 5.17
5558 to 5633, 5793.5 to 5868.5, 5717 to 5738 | -0.5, 5.28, 5.63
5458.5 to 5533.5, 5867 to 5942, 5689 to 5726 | -1.2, 5.26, 5.27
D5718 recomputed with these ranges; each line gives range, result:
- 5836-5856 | 5.64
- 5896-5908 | 5.01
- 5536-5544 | 5.16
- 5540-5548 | 5.31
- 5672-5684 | 5.31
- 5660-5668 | 5.33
